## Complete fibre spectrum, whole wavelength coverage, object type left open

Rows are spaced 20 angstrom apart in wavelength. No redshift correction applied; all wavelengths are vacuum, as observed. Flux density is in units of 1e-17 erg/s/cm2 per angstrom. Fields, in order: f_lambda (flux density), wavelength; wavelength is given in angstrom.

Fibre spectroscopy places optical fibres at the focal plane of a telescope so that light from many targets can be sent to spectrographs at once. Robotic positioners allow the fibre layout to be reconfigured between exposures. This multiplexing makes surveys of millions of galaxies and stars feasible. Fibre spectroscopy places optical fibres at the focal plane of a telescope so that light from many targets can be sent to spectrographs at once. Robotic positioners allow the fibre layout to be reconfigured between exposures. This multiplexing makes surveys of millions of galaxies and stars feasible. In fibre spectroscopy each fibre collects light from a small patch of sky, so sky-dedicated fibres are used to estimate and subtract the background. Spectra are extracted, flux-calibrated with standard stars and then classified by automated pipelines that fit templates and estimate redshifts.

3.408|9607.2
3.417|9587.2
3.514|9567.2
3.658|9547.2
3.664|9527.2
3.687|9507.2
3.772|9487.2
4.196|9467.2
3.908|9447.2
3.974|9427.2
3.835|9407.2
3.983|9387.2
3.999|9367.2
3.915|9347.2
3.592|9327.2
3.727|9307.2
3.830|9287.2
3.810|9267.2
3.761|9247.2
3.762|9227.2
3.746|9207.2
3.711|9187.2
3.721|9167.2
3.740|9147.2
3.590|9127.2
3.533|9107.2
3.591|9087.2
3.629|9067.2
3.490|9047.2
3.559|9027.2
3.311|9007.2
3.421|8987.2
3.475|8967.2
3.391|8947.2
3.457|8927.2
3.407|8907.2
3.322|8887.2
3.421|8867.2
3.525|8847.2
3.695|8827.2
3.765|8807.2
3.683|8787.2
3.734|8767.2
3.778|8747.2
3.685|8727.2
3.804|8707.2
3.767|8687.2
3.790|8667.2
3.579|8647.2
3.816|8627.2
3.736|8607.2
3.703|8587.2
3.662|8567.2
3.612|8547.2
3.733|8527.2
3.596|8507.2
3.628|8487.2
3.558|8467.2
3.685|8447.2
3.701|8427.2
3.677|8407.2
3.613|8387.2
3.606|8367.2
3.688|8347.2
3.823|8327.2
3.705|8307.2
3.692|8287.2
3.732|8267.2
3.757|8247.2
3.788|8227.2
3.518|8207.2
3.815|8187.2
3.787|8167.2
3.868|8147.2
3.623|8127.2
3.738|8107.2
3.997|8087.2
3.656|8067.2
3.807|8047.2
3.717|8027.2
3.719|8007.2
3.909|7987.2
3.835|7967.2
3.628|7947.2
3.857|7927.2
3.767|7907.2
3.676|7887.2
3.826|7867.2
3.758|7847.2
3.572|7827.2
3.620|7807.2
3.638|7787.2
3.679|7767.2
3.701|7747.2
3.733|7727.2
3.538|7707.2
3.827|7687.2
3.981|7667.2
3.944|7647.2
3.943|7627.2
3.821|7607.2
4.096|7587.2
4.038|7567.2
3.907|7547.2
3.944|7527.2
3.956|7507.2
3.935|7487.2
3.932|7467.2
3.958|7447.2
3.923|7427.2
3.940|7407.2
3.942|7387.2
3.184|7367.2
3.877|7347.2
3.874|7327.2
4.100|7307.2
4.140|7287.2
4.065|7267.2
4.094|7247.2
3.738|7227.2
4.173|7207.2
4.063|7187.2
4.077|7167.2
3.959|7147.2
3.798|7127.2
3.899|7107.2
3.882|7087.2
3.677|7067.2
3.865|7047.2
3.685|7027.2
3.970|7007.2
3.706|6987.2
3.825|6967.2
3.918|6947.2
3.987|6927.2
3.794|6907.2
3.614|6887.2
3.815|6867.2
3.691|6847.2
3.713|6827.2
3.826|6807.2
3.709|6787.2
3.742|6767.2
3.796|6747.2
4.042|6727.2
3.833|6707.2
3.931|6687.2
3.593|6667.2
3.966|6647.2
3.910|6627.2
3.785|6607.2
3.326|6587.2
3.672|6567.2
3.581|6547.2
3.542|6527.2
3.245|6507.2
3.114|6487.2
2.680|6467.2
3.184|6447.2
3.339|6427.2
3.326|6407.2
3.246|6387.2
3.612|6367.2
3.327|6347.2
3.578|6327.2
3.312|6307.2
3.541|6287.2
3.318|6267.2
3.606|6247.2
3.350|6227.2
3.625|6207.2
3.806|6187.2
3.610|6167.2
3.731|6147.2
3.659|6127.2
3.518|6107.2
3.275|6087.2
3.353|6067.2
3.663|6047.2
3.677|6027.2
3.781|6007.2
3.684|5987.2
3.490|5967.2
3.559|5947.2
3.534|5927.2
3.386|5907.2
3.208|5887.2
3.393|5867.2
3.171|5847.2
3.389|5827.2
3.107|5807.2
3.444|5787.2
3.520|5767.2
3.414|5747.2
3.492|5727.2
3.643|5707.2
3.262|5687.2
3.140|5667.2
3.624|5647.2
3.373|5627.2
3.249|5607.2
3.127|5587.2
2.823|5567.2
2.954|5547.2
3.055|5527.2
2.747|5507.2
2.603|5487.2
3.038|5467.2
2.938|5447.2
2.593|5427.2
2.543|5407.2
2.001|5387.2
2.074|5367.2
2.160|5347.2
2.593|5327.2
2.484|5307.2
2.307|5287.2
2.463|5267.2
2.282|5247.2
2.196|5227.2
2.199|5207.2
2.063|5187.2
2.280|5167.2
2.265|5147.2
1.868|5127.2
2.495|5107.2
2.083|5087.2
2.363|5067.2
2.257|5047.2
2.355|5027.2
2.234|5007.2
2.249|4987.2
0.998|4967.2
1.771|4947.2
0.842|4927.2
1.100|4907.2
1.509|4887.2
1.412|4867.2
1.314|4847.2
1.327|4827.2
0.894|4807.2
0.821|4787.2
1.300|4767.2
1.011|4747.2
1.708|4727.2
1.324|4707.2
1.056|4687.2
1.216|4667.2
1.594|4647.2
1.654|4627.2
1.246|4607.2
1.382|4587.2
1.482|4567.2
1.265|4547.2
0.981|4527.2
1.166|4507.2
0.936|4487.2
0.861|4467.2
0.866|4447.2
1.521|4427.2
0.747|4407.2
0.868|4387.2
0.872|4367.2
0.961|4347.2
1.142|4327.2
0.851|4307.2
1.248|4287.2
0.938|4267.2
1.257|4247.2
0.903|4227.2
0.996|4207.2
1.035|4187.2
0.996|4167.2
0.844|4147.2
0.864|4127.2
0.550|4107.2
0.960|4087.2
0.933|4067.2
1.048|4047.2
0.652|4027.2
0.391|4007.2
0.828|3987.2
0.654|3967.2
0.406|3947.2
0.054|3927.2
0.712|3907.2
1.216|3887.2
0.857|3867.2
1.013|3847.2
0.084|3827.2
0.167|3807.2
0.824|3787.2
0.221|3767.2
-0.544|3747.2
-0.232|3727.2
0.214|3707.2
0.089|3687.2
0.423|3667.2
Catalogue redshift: 0.250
